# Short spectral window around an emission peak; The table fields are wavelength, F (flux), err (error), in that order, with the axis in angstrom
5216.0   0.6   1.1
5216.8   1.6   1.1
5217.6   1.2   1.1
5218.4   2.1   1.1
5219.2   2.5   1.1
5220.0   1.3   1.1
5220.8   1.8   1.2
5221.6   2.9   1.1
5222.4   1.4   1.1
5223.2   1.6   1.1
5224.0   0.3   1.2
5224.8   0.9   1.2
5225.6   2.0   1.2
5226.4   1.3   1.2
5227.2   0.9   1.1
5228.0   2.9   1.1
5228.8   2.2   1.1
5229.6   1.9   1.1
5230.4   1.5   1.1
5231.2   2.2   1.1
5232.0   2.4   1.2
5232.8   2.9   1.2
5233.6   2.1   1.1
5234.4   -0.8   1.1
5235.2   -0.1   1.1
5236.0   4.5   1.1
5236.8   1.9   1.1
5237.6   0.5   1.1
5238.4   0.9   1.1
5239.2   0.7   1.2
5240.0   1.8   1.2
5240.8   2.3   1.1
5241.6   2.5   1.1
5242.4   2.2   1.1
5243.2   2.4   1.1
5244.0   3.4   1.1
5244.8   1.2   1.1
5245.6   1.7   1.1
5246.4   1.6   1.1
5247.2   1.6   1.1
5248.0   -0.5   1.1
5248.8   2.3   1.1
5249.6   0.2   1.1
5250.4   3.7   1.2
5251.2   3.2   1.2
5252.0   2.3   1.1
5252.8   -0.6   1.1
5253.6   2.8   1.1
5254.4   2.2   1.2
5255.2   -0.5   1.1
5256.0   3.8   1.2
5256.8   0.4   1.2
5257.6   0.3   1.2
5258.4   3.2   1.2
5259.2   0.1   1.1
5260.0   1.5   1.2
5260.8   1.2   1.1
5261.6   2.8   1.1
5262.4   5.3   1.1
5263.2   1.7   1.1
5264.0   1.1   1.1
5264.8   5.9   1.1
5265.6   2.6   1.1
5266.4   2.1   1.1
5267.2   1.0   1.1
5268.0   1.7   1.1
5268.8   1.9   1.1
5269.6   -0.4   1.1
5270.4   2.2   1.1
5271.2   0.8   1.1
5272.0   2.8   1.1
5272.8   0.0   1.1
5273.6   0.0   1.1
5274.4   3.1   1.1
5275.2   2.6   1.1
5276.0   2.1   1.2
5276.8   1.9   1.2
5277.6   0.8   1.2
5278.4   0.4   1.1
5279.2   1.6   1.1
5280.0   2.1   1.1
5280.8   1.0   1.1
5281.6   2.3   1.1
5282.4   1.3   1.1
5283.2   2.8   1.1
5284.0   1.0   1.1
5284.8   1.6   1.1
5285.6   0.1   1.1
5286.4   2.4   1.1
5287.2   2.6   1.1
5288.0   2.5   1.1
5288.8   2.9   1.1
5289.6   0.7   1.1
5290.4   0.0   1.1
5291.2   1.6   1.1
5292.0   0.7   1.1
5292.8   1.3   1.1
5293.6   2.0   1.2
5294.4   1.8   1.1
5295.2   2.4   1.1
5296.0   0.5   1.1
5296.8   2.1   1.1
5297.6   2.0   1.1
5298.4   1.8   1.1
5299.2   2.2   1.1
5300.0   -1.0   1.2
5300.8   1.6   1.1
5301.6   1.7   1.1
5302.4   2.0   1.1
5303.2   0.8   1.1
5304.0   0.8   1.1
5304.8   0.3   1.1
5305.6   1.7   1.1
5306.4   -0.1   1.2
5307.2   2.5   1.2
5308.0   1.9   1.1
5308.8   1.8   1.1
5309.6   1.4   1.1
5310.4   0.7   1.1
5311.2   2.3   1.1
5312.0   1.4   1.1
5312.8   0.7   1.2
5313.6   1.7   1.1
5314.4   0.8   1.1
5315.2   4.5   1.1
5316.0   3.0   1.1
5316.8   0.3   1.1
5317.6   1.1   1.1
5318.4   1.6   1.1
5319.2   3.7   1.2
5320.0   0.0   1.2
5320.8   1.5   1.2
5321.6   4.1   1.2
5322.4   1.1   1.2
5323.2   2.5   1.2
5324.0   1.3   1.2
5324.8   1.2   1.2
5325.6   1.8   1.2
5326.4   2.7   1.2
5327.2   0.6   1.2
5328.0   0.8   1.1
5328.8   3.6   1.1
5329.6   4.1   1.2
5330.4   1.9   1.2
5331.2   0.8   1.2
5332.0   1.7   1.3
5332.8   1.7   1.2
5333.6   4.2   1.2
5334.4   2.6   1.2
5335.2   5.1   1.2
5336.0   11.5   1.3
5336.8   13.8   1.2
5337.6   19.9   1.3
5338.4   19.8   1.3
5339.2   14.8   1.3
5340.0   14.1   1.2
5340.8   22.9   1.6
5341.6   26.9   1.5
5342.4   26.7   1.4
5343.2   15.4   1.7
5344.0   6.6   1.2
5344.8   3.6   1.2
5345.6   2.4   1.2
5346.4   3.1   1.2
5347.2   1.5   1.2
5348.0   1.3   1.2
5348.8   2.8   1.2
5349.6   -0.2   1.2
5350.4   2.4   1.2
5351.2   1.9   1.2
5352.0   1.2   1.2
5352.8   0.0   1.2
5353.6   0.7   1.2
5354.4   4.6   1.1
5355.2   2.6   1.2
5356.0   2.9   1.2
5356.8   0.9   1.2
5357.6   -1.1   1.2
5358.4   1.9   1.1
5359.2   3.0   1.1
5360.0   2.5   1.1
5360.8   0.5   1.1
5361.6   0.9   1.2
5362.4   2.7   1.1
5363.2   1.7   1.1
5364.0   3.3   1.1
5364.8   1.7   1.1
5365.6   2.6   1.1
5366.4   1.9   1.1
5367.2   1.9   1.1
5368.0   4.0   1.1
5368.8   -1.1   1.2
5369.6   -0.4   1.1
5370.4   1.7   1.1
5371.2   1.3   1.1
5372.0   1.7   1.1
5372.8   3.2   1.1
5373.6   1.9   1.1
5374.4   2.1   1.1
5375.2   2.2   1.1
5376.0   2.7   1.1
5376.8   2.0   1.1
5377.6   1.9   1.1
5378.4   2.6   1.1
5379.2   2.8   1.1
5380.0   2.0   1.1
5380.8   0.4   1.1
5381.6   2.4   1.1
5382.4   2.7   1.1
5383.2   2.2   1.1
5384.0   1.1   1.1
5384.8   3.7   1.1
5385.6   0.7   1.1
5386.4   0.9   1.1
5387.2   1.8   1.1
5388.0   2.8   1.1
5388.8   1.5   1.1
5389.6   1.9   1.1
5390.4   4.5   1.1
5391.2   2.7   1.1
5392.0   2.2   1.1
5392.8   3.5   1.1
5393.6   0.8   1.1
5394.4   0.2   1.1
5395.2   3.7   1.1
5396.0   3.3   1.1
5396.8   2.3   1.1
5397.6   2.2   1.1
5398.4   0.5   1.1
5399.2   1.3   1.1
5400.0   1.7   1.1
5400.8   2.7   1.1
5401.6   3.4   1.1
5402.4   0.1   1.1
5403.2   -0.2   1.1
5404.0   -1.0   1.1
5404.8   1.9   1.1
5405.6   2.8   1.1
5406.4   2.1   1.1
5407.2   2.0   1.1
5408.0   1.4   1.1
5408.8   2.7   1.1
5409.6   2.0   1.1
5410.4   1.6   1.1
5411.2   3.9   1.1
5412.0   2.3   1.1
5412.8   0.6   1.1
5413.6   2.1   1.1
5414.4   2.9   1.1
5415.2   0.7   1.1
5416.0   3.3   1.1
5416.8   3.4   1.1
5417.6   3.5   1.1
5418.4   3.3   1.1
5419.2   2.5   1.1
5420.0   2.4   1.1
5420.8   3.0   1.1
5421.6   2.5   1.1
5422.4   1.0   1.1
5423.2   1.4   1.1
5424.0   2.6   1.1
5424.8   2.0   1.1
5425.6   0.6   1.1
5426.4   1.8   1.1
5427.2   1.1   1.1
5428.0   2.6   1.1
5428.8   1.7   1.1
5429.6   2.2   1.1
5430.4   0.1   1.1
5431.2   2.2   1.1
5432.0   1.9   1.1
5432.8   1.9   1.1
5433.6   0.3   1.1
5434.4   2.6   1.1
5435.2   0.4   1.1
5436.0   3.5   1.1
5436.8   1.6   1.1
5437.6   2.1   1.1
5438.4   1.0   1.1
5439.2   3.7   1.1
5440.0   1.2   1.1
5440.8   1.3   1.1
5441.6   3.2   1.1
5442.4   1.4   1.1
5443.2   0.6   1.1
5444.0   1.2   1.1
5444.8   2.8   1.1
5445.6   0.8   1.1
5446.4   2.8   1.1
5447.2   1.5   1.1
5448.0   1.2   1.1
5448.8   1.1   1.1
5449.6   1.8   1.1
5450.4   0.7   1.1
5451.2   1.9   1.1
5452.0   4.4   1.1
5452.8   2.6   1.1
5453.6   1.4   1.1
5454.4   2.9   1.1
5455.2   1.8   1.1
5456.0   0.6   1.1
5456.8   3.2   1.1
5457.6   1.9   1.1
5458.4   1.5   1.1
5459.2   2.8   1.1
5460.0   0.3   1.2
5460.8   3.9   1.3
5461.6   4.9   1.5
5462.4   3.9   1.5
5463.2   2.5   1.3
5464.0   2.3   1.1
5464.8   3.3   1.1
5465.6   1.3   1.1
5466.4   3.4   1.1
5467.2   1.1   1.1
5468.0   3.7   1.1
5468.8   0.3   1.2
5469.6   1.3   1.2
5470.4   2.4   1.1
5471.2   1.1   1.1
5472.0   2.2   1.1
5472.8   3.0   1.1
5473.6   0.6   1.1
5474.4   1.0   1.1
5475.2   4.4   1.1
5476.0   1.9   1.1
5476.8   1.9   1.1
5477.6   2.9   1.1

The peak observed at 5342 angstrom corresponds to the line [O II]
